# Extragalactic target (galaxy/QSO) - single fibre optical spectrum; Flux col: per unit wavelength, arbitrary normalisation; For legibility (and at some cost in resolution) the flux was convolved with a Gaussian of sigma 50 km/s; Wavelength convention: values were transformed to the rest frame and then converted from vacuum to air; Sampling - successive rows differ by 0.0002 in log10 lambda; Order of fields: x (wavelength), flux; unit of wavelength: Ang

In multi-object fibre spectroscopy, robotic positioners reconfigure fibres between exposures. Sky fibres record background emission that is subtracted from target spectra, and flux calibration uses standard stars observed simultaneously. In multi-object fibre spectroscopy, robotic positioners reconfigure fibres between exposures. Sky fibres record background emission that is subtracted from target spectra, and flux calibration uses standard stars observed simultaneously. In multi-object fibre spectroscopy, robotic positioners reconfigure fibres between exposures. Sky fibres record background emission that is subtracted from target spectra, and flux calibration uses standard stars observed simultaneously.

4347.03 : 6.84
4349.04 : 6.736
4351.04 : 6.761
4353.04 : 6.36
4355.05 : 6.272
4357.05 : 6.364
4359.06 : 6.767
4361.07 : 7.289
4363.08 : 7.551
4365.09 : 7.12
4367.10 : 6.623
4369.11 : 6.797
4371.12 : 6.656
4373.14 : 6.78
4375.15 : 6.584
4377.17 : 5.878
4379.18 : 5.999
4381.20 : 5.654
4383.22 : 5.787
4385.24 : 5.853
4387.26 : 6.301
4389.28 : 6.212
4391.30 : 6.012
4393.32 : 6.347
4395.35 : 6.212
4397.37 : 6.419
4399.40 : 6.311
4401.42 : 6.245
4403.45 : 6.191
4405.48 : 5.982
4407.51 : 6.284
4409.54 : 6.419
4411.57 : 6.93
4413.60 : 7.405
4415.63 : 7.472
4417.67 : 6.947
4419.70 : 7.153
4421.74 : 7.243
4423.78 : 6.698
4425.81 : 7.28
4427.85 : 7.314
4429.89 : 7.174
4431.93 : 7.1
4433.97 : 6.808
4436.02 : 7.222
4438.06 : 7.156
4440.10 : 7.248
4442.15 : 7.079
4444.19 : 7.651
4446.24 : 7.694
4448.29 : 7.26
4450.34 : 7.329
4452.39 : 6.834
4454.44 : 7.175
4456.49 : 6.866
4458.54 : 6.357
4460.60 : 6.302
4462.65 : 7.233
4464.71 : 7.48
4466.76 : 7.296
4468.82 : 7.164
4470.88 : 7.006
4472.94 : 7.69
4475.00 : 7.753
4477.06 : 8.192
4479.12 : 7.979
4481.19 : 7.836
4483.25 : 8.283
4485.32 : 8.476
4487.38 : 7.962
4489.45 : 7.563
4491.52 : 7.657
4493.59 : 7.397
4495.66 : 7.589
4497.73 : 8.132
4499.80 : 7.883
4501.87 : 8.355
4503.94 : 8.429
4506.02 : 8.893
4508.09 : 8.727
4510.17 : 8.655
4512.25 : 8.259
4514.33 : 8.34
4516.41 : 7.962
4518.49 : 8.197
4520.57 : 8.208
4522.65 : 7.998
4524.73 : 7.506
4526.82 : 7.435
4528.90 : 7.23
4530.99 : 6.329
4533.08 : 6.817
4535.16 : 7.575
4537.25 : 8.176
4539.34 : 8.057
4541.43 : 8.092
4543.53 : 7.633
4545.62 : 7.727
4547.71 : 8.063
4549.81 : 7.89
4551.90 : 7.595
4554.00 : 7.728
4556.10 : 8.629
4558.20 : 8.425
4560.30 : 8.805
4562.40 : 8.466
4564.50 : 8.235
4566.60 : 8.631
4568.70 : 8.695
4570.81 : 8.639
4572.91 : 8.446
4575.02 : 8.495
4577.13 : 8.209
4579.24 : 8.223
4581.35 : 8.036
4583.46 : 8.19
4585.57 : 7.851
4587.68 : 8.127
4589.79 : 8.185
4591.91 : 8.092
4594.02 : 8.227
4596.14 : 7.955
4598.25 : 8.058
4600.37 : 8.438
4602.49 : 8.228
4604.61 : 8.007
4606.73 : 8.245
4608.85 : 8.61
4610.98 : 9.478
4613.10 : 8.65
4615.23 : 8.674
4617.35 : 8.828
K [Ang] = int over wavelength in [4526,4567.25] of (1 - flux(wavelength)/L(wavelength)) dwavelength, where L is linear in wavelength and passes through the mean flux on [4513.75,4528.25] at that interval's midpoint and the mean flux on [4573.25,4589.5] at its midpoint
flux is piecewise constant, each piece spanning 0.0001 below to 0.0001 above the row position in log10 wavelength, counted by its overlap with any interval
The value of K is 0.8 Ang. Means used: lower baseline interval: 7.92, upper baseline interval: 8.17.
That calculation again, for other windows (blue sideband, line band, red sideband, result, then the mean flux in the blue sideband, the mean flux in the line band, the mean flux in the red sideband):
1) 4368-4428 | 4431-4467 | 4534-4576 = -0.3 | 6.5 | 7.11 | 8.2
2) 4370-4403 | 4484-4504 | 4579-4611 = -1.9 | 6.2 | 7.93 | 8.21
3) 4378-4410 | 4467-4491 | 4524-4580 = -2.2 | 6.13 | 7.79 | 7.99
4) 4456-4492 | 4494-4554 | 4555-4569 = 1.3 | 7.51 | 7.91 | 8.55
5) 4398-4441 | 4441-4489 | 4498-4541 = -0.4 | 6.88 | 7.43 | 7.96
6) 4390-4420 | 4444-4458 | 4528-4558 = -0.6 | 6.54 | 7.2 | 7.7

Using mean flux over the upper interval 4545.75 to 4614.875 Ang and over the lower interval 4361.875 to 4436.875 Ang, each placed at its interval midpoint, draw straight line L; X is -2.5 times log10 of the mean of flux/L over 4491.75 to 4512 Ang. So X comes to -0.09 mag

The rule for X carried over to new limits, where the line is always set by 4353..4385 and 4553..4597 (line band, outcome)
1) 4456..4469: 0.06 mag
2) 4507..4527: -0.05 mag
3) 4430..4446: -0.01 mag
